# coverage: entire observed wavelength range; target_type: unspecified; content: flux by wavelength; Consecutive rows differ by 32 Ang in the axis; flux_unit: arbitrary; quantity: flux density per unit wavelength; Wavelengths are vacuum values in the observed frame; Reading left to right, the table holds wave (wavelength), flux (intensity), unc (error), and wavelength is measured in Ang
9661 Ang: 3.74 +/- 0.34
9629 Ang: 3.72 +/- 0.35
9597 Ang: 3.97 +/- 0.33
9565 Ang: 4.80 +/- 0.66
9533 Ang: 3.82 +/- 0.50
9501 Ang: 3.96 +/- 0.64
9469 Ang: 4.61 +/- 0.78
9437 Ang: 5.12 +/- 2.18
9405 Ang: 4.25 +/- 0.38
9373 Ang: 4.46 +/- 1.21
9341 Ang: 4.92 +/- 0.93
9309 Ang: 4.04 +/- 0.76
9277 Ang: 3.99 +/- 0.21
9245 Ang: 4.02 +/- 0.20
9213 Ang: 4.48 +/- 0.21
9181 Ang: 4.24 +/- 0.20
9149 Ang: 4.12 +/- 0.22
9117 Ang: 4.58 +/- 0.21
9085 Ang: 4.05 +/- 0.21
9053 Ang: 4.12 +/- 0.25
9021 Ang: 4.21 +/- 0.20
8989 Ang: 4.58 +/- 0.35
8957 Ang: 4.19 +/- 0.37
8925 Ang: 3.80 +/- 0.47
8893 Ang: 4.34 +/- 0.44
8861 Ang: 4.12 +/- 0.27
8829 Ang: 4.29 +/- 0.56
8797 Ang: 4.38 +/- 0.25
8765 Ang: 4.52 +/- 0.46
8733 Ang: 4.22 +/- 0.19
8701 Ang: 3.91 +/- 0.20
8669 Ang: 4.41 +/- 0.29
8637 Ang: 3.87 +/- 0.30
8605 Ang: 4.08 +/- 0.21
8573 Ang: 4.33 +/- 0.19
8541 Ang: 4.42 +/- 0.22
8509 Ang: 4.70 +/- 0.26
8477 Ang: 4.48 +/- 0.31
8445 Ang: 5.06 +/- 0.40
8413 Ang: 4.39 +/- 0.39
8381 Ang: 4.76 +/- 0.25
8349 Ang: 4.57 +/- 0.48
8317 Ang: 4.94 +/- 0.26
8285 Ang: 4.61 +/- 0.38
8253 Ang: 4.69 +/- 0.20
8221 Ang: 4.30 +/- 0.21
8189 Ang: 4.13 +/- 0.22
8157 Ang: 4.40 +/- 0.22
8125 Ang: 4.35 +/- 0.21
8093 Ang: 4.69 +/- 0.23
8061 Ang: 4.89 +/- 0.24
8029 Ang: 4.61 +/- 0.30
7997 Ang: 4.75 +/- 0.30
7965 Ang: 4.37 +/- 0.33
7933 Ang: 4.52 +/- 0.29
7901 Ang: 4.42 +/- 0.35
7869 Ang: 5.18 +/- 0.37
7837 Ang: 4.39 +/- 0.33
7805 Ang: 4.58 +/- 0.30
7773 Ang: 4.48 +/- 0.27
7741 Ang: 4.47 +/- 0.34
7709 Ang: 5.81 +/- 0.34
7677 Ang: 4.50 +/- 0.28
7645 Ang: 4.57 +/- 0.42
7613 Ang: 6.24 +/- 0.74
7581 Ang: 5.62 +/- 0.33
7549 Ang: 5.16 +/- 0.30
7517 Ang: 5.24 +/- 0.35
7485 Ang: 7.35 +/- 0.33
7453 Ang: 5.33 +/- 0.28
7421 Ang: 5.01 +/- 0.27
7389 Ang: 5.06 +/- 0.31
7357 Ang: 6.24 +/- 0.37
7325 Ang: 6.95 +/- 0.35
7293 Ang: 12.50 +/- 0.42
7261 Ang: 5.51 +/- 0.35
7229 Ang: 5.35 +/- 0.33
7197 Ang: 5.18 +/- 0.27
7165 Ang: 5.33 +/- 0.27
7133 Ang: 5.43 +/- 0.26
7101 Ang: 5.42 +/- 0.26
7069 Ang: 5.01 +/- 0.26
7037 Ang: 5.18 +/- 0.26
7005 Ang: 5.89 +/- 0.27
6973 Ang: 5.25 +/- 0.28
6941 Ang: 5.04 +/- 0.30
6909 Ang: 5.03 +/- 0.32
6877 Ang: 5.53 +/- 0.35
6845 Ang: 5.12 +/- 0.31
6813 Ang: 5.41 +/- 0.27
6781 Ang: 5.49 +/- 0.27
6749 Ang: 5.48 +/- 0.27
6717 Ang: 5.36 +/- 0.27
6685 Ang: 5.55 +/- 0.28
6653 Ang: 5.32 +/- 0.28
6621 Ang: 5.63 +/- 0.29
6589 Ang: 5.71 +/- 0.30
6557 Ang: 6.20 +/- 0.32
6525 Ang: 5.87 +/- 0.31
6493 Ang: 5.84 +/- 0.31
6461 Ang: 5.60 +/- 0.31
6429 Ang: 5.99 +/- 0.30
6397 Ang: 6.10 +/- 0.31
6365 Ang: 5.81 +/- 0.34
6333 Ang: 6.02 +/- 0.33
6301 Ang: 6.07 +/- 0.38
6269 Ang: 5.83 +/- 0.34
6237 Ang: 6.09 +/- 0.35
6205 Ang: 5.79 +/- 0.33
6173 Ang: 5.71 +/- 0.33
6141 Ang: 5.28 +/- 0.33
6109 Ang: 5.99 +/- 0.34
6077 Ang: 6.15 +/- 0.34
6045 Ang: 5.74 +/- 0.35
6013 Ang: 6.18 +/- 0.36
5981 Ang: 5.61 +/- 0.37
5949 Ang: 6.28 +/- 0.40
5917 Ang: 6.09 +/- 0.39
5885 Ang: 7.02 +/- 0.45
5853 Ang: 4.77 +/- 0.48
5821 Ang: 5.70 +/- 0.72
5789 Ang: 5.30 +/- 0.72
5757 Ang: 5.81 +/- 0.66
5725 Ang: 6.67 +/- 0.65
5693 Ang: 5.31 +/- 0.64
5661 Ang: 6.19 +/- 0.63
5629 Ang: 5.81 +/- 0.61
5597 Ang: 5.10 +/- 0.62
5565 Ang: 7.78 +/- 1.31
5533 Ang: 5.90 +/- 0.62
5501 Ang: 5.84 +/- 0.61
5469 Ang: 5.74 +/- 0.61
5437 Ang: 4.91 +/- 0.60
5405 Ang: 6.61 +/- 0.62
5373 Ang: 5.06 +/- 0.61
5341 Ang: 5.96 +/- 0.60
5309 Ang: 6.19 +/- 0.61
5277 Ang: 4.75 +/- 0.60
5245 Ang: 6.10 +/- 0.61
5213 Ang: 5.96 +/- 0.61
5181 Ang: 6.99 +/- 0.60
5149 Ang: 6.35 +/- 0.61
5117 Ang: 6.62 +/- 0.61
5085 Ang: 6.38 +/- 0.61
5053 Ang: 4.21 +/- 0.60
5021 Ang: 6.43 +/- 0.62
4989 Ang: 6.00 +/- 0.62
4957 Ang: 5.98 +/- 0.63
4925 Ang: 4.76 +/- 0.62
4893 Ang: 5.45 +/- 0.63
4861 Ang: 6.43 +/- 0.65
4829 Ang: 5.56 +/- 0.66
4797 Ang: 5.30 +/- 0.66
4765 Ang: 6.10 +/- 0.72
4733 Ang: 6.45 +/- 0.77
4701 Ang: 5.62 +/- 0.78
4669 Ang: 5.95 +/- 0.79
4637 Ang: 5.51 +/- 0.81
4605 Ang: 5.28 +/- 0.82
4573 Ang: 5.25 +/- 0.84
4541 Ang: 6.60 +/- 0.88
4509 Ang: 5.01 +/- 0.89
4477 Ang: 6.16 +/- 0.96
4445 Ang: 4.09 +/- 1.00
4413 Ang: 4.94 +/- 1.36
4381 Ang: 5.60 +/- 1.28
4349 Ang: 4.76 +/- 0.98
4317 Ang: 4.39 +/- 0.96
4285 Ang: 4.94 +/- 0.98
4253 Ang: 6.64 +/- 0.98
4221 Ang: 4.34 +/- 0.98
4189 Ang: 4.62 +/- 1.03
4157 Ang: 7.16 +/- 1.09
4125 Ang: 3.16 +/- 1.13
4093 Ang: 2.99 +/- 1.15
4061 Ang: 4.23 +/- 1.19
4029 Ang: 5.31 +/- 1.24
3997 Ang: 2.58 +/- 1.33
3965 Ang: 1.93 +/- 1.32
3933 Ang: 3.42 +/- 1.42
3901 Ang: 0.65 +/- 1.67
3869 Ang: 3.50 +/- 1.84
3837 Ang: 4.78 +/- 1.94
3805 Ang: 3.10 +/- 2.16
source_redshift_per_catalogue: 0.112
